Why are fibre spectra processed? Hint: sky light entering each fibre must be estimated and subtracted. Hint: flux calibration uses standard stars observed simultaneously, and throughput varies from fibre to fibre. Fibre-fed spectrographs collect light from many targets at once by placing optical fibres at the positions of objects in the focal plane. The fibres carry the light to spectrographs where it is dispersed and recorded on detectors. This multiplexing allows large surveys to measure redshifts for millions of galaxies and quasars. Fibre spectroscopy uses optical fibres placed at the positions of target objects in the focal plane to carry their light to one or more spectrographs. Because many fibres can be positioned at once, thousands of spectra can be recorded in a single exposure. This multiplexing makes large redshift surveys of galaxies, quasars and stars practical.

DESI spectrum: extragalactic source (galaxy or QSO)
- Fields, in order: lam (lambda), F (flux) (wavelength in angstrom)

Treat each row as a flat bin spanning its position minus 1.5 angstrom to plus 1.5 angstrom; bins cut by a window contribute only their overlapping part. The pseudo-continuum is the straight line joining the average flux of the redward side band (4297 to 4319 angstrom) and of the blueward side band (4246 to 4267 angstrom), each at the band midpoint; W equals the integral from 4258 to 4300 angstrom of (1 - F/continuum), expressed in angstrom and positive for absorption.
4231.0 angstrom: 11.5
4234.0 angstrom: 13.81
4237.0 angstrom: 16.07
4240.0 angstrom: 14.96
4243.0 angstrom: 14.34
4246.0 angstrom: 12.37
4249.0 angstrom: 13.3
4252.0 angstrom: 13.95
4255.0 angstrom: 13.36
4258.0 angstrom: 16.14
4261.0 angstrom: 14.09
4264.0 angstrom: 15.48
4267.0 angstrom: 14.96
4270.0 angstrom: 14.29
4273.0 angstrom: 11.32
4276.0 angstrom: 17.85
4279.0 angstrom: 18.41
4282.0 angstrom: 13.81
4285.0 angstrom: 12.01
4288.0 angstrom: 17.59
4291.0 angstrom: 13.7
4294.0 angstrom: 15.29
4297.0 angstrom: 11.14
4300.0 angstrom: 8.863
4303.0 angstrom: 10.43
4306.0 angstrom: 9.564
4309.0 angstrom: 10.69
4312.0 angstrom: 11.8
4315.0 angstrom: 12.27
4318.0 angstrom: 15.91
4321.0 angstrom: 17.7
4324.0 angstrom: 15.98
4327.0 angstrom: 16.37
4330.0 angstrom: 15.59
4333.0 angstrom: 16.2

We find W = -4.88 angstrom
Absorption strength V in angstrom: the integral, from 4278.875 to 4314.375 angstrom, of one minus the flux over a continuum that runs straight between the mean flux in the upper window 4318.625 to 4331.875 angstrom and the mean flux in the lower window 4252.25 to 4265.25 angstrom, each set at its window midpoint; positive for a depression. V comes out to 7.0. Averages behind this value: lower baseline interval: 14.7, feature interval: 12.5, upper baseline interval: 16.4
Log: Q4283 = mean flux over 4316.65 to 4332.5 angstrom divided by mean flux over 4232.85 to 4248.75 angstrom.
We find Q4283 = 1.1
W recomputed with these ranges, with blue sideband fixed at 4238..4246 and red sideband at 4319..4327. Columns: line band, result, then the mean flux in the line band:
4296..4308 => 4.5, 9.98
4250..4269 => 0.3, 14.6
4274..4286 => -0.1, 15.5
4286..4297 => 0.7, 14.8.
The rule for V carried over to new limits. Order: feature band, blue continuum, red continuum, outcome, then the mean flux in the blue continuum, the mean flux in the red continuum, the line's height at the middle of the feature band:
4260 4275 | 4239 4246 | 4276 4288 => 0.8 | 14.1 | 15.5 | 15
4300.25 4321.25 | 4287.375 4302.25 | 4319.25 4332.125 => 3.9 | 12.9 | 16.4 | 14.7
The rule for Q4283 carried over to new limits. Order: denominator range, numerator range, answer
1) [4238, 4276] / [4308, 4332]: 1.03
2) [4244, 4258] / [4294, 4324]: 0.91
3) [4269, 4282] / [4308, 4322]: 0.89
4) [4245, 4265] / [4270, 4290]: 1.07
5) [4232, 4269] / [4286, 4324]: 0.91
